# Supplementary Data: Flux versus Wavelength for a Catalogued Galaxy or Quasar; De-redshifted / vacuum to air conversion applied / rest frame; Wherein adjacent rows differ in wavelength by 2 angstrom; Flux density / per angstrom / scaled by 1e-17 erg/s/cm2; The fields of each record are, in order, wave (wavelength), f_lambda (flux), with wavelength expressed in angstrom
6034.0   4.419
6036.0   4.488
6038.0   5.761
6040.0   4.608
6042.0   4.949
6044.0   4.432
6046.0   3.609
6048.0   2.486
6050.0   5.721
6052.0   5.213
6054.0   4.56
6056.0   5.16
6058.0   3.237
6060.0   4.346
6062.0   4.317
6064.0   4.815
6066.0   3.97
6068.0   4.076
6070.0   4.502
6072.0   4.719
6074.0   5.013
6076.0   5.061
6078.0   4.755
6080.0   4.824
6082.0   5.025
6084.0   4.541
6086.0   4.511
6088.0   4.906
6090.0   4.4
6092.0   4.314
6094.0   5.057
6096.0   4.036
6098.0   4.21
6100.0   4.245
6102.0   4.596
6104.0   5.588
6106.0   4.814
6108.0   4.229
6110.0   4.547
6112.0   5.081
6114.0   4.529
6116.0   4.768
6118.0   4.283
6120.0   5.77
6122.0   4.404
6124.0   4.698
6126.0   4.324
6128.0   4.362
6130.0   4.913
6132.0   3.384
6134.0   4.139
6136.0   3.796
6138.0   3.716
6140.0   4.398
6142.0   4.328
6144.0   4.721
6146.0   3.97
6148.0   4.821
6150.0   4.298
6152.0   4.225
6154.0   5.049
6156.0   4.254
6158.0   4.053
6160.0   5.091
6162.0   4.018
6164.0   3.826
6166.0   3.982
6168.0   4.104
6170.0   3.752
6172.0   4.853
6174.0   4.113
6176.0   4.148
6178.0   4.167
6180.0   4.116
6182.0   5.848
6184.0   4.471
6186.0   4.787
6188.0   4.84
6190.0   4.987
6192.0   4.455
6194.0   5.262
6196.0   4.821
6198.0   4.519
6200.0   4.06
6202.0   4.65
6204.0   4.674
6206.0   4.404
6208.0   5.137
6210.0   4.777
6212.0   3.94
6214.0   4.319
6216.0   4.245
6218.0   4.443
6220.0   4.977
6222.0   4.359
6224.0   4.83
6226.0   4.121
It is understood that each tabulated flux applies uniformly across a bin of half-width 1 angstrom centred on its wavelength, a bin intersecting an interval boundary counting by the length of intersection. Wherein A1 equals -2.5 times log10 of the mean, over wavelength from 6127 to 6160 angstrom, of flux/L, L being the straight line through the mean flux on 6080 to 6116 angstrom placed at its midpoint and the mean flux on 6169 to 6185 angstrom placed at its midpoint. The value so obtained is 0.05 mag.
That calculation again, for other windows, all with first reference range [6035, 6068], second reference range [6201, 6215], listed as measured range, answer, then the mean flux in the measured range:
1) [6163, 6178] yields 0.106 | 4.11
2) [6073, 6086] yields -0.084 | 4.84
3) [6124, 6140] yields 0.092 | 4.15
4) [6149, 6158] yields 0.028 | 4.41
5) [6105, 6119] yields -0.025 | 4.61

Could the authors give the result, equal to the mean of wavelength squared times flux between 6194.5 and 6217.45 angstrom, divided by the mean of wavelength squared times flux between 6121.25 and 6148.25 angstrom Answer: 1.08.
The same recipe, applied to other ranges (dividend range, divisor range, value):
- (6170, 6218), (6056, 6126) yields 1.03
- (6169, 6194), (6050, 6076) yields 1.04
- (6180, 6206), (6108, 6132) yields 1.05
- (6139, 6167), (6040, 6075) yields 1.02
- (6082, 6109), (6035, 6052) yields 1.03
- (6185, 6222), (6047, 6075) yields 1.09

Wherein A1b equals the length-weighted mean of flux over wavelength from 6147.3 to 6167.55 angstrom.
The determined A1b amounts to 4.35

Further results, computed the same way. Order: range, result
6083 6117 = 4.61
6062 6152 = 4.53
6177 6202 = 4.69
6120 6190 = 4.38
